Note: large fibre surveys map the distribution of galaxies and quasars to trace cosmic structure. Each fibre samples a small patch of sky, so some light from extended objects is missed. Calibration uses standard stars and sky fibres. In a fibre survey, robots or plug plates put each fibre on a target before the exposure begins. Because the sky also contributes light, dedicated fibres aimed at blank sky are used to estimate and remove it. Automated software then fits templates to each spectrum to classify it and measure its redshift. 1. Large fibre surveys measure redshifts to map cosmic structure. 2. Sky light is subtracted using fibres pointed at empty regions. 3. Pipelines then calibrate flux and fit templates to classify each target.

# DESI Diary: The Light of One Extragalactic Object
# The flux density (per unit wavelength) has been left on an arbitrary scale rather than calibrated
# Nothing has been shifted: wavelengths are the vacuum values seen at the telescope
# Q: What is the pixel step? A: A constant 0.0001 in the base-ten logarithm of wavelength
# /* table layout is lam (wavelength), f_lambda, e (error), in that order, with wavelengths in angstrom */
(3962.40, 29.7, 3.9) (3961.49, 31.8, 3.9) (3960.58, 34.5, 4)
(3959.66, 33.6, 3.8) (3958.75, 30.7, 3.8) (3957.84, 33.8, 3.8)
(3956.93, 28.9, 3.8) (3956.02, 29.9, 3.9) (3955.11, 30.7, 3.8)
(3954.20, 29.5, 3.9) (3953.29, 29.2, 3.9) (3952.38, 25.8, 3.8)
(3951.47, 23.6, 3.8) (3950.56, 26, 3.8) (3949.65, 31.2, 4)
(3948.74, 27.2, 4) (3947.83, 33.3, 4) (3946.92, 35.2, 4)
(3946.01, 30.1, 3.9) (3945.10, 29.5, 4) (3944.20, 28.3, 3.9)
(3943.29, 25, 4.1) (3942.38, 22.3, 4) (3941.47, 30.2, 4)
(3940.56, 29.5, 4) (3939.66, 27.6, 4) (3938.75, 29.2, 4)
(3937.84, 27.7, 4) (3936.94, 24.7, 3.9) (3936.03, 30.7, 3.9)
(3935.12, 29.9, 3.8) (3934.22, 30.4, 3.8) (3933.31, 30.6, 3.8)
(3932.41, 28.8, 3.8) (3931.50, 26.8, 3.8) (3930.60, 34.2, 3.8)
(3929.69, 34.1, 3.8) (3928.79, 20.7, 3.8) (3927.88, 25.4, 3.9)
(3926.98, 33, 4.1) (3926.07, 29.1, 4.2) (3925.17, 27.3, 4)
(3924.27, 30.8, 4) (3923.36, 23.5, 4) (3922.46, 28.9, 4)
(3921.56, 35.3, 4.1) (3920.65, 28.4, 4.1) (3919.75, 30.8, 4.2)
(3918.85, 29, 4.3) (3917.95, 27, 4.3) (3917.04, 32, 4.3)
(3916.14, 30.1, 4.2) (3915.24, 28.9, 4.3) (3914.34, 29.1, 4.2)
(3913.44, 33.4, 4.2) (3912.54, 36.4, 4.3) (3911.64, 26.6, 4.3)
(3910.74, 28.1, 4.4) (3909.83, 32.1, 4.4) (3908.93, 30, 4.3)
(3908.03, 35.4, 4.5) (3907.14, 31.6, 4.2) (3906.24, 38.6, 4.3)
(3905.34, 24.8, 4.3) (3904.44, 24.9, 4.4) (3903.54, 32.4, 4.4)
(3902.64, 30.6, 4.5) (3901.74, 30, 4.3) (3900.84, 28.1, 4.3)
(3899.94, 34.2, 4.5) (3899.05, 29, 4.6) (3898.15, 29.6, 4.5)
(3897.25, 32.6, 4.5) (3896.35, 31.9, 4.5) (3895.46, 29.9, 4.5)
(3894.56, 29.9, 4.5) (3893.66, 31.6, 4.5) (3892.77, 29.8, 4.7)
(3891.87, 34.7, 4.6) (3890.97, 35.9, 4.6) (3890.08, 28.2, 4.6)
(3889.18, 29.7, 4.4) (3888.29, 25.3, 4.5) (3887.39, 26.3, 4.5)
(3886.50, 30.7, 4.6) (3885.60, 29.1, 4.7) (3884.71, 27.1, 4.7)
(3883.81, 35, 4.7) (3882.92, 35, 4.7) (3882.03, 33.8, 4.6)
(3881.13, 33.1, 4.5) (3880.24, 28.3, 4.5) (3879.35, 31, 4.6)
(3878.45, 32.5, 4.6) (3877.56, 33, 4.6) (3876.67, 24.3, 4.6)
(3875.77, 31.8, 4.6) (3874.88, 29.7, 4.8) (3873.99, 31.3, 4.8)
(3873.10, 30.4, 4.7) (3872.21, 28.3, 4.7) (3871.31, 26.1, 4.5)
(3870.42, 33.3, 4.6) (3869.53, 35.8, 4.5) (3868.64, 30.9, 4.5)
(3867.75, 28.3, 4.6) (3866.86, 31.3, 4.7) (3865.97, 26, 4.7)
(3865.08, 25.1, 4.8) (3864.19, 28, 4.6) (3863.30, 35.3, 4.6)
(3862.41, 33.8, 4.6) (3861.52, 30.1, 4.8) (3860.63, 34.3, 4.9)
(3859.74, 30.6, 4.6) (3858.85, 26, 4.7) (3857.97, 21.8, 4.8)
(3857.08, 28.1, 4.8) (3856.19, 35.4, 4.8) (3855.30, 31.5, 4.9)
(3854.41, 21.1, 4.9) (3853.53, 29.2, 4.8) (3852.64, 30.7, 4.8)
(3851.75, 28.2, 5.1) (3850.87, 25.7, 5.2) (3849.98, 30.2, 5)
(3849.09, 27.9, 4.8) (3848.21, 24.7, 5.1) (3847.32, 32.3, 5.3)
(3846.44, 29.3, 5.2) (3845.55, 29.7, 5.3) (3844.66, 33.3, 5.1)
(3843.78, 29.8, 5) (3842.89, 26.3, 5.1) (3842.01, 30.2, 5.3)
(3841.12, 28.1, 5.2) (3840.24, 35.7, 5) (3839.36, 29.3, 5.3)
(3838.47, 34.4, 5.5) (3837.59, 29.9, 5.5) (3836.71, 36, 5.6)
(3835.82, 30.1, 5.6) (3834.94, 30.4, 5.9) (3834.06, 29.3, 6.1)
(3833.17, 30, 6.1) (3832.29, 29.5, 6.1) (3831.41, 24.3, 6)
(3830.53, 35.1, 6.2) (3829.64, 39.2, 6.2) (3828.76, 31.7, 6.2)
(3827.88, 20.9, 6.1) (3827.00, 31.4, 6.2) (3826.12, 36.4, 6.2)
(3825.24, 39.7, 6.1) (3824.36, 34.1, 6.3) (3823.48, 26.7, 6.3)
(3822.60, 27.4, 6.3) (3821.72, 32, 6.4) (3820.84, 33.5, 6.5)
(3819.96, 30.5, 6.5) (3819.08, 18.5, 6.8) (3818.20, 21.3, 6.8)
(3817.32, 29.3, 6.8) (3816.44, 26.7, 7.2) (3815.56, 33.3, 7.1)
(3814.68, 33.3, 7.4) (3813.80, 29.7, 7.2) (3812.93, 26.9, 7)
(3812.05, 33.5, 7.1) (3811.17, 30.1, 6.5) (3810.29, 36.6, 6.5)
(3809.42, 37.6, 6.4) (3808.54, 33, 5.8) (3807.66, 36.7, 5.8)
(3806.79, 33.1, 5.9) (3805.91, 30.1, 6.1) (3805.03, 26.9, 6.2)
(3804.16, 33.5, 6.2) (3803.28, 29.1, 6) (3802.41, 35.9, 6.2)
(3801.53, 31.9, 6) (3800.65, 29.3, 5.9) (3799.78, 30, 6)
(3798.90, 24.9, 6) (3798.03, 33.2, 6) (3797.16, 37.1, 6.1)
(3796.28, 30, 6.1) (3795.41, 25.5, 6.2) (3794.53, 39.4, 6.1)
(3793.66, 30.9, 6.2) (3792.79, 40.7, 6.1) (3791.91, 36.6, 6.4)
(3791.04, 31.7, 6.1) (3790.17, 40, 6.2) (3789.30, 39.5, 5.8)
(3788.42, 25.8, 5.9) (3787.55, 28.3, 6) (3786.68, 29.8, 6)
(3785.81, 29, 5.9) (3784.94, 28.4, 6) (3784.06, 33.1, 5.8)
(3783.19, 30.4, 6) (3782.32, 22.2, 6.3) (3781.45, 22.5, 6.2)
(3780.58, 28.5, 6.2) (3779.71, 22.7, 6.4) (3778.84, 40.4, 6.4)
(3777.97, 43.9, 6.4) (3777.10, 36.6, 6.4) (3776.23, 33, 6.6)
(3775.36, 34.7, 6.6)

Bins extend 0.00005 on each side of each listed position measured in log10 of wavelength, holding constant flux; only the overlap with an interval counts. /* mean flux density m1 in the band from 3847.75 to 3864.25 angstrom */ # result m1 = 29.1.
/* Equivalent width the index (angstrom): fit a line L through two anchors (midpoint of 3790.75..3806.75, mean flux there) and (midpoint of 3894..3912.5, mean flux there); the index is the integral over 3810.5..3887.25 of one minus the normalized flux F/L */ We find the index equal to 3.0 angstrom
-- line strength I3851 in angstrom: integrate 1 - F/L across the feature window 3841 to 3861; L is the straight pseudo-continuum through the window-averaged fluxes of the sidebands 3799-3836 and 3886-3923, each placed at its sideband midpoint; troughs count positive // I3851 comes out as 1.2 angstrom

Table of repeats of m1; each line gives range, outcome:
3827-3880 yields 29.9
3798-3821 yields 30.6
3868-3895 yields 30.7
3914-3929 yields 28.9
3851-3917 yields 30.3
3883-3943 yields 29.9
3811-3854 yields 30.1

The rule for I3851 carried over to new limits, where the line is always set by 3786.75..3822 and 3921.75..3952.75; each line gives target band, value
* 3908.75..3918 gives -0.4 angstrom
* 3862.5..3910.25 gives -1.4 angstrom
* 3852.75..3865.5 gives 0.4 angstrom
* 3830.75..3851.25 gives 0.6 angstrom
